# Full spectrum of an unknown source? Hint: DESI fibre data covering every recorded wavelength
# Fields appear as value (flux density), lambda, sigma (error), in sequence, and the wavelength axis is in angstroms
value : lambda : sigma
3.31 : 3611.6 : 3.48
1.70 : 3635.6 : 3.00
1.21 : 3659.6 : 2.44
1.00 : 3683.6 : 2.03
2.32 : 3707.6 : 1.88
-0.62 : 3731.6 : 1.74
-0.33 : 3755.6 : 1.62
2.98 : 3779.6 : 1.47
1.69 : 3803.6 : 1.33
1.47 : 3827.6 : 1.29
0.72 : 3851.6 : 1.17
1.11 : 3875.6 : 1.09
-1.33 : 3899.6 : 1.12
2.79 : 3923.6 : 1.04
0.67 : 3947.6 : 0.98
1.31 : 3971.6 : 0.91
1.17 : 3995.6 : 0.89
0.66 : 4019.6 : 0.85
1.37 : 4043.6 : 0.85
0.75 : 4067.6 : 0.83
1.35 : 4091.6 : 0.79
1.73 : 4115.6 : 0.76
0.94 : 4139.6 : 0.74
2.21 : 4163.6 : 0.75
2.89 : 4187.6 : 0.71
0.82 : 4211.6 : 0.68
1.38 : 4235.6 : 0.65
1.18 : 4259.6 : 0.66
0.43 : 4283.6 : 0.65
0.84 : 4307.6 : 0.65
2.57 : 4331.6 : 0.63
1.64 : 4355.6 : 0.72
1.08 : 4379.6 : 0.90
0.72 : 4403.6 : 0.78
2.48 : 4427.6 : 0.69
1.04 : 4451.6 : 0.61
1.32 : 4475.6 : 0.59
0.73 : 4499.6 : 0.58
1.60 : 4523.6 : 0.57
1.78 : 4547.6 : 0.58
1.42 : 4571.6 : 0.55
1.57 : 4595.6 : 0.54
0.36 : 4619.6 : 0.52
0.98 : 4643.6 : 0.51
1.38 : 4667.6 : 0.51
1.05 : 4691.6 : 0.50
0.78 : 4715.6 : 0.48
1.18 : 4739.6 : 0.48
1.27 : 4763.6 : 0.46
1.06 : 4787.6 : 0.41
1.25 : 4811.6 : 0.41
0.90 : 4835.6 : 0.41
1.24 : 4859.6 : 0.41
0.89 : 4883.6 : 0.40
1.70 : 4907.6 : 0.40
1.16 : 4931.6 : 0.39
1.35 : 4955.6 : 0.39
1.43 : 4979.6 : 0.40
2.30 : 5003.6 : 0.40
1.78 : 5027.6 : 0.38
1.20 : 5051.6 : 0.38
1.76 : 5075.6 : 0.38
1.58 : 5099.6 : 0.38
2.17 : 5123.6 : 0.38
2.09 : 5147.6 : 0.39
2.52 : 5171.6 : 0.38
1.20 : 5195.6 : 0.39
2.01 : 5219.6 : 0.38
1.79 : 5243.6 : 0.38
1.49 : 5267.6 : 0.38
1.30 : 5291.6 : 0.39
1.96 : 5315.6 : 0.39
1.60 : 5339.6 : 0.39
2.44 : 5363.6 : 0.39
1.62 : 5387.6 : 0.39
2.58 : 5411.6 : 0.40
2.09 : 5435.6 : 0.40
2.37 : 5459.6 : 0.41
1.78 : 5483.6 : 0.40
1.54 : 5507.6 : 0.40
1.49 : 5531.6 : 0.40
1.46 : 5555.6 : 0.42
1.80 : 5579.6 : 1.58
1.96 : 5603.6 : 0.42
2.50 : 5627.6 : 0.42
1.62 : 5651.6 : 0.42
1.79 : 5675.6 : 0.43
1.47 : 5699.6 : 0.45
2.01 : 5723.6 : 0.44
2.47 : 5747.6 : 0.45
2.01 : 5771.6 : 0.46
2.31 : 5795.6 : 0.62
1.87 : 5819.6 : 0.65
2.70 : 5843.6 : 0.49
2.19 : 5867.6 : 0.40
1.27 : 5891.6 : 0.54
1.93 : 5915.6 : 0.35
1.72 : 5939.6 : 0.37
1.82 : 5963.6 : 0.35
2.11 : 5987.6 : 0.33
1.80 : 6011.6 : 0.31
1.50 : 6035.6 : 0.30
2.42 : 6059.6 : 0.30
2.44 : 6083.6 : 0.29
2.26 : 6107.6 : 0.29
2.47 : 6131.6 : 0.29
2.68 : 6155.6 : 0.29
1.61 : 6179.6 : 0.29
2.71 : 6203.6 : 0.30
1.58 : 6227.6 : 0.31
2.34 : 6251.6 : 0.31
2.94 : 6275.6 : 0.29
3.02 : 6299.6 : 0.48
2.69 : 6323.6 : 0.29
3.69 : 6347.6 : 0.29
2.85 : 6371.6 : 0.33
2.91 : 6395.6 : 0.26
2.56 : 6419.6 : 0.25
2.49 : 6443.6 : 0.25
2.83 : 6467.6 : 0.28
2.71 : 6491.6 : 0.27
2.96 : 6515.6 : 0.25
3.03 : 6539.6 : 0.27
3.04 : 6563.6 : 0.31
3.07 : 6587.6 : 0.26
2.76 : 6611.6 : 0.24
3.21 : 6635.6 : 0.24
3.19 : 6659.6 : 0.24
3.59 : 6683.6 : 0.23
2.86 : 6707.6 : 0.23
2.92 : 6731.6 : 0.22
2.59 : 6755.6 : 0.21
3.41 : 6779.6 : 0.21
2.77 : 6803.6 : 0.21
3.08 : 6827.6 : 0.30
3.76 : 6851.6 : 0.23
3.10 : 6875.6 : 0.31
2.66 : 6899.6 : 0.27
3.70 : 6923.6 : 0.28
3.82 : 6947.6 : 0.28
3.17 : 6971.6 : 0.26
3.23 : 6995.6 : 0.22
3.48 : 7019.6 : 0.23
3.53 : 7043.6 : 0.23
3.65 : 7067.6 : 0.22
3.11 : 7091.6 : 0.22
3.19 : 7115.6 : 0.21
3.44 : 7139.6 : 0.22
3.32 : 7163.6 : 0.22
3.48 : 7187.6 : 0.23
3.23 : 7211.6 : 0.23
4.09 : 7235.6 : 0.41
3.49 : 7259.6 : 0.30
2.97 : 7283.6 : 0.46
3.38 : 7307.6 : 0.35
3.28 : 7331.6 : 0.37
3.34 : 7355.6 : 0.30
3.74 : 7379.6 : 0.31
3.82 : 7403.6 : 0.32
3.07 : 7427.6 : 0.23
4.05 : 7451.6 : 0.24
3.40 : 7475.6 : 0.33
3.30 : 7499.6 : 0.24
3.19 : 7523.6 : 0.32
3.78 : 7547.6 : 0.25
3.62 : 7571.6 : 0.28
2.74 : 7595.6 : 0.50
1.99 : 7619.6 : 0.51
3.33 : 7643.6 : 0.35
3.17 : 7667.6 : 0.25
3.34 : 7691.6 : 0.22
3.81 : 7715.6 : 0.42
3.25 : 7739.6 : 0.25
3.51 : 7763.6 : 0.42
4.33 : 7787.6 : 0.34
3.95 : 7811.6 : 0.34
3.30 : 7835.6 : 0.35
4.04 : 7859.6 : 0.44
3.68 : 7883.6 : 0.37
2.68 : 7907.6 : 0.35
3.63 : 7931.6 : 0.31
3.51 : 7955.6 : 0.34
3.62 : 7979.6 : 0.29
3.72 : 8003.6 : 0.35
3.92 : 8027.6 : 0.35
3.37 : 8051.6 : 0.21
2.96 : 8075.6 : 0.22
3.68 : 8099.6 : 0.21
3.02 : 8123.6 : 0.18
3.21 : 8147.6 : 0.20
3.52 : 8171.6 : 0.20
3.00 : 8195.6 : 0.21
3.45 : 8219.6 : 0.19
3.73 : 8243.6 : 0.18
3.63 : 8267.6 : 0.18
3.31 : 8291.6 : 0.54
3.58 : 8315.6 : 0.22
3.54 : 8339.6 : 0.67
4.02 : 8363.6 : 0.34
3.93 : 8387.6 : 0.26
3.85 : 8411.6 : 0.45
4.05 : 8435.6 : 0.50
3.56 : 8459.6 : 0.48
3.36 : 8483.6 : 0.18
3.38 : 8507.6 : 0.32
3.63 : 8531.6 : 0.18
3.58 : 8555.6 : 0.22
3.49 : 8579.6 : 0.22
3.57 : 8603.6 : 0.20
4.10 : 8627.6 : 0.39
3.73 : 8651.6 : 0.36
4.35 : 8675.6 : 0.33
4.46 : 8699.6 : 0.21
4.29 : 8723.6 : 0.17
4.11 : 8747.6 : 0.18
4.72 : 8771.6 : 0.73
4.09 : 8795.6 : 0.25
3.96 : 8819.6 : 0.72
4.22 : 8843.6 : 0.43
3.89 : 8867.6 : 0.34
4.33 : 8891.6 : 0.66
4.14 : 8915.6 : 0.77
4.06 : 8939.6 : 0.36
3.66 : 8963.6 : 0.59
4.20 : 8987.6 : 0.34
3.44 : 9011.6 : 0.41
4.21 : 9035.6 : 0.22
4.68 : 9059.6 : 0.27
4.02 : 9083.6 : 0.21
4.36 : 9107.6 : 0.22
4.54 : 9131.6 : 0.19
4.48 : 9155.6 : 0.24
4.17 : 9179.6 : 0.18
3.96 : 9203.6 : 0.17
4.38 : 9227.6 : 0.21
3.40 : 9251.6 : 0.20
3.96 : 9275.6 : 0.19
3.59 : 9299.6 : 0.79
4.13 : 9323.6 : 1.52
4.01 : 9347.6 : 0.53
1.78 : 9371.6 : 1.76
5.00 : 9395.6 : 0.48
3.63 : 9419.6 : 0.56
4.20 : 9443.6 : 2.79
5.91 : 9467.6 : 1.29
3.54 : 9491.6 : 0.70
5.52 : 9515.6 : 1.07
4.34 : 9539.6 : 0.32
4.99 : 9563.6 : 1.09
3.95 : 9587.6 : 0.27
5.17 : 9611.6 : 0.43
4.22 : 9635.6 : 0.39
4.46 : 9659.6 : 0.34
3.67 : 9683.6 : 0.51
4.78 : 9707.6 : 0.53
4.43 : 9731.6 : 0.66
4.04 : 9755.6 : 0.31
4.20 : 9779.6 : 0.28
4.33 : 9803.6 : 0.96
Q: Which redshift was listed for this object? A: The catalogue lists 0.57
